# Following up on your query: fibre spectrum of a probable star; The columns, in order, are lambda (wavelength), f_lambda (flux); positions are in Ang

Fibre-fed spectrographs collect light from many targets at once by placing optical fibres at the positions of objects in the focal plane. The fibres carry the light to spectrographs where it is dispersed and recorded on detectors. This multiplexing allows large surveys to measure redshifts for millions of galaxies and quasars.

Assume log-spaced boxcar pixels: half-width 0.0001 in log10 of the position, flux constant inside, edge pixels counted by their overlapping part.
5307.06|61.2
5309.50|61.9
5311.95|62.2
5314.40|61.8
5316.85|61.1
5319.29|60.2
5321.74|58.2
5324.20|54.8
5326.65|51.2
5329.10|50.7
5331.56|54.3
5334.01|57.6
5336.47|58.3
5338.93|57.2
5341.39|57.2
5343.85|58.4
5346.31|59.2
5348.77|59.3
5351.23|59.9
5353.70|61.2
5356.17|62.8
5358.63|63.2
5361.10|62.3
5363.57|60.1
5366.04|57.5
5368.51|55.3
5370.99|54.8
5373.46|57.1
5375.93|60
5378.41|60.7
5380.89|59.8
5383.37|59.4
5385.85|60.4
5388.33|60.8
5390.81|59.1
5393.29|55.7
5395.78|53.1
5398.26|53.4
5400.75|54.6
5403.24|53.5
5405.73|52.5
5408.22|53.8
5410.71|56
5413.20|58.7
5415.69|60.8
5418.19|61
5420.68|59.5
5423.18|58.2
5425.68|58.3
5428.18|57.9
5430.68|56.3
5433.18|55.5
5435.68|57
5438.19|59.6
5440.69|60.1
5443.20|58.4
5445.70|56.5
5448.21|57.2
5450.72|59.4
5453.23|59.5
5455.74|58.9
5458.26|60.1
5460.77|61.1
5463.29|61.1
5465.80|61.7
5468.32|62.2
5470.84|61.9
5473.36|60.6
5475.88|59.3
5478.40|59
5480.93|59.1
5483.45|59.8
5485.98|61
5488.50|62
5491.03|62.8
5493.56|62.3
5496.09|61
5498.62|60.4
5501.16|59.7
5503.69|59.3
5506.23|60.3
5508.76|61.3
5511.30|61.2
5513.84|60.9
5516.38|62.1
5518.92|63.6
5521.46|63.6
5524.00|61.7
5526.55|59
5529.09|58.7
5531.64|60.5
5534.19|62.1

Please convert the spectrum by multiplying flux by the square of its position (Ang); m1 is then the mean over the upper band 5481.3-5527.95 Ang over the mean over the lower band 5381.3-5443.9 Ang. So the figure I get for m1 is 1.10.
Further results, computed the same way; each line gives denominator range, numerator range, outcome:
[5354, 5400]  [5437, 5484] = 1.05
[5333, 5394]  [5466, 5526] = 1.08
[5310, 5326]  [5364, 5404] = 0.99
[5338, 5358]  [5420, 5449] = 1.00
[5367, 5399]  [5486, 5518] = 1.11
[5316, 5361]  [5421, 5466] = 1.05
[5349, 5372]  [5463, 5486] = 1.06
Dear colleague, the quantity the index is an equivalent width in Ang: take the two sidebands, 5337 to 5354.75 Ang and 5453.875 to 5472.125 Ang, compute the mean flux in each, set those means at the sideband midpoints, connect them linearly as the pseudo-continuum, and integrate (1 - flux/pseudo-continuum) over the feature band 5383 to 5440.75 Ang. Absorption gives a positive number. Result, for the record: 2.7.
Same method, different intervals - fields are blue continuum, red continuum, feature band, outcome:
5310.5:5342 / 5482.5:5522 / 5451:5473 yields -0.13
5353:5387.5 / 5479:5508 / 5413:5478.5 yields 1.07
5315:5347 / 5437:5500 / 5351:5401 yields -0.64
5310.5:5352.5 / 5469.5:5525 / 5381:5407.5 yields 1.19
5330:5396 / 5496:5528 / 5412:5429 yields 0.12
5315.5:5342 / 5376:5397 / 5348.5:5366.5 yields -1.08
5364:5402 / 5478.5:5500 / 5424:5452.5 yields 0.67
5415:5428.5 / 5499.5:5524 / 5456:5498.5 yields -0.23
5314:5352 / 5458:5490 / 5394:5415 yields 1.57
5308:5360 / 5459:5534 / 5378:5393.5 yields -0.06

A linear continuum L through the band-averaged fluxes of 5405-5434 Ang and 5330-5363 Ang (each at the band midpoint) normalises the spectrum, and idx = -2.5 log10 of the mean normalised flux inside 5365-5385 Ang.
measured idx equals 0.008 mag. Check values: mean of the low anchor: 59.2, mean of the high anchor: 57.5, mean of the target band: 58.1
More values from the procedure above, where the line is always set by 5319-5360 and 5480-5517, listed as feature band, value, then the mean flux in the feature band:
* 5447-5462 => 0.01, 59.4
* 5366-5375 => 0.04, 56.2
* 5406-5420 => 0.03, 57.8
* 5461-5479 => -0.01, 60.9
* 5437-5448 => 0.02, 58.5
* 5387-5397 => 0.03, 57.2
